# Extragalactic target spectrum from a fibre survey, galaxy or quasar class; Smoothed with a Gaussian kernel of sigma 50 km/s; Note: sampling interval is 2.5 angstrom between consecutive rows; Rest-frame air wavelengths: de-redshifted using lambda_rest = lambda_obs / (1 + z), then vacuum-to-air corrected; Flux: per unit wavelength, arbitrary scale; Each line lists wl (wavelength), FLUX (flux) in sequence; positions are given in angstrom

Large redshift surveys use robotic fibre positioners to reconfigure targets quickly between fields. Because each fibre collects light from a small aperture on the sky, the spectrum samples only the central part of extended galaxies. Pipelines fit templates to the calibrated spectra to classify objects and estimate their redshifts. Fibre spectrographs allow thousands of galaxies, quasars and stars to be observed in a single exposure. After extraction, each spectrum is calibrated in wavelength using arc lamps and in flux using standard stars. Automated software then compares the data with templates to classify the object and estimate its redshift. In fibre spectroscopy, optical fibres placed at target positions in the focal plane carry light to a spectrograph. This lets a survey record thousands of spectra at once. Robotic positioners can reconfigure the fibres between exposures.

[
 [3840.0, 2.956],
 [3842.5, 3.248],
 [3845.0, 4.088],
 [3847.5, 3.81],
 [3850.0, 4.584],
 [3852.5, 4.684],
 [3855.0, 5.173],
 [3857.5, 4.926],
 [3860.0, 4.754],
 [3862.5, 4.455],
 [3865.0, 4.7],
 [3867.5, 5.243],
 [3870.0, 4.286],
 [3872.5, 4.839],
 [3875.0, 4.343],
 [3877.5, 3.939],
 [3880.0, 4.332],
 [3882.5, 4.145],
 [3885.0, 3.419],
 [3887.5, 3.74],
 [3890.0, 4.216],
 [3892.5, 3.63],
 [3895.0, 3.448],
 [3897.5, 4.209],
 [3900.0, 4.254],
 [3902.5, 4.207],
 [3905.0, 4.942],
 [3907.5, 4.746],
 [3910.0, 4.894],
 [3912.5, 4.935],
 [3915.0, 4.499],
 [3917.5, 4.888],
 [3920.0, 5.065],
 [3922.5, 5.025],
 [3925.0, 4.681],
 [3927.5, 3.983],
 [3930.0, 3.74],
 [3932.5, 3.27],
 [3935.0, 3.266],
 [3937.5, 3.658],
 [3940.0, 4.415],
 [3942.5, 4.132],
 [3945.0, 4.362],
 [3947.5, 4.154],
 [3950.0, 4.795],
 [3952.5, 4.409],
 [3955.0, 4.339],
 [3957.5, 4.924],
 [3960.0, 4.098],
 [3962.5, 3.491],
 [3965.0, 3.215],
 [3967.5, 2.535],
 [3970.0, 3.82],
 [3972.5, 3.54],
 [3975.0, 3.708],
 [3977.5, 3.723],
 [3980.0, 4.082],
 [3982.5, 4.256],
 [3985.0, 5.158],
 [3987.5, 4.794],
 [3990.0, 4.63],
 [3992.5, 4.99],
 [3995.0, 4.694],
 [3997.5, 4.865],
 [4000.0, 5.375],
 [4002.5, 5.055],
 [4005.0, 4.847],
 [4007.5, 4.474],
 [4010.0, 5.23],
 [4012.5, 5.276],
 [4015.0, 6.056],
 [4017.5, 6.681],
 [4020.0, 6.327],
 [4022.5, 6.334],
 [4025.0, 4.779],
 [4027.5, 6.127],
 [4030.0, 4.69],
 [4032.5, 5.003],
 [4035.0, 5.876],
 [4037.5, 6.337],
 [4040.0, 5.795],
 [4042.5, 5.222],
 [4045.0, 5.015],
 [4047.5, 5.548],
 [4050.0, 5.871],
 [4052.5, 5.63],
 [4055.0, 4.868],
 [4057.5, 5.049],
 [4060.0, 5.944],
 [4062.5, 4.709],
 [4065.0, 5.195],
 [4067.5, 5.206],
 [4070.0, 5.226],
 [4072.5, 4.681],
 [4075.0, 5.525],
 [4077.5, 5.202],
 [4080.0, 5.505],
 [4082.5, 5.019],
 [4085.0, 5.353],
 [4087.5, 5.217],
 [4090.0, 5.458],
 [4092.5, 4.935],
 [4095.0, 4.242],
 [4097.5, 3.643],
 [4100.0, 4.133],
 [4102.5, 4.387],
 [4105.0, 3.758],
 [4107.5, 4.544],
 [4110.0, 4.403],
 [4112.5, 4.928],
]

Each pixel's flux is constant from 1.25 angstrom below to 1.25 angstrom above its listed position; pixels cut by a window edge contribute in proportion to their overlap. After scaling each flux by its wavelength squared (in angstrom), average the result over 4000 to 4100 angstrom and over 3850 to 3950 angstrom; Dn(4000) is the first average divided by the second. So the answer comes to 1.3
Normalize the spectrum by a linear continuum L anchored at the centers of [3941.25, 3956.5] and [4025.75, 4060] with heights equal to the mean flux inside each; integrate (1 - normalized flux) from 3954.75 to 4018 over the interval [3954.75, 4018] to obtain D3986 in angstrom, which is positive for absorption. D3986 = 4.2 angstrom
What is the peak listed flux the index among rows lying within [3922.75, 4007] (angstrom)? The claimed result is 5.375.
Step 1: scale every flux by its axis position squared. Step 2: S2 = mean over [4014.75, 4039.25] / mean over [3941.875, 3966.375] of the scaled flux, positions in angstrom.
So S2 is 1.44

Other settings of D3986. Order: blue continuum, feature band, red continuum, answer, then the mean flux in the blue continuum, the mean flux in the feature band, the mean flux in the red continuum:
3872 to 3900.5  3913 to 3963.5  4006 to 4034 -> 3.6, 4.02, 4.27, 5.54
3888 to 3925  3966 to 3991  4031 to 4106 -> 4.0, 4.49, 4.01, 5.12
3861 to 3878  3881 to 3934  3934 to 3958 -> 1.5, 4.57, 4.28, 4.23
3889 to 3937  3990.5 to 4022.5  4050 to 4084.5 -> -3.1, 4.3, 5.35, 5.24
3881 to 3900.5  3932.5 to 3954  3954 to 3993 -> -0.6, 3.87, 4.1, 4.06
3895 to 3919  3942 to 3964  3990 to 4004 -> 2.2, 4.56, 4.29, 4.96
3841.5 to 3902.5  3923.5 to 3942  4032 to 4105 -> 2.7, 4.27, 3.89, 5.14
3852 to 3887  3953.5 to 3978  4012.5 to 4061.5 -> 6.6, 4.5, 3.75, 5.63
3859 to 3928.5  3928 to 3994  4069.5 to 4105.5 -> 7.3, 4.42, 4.06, 4.83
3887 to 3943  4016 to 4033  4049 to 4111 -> -3.7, 4.26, 5.74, 4.95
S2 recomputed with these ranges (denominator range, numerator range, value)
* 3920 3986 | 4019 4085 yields 1.40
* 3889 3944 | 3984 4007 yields 1.20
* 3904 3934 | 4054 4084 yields 1.23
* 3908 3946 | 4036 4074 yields 1.32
